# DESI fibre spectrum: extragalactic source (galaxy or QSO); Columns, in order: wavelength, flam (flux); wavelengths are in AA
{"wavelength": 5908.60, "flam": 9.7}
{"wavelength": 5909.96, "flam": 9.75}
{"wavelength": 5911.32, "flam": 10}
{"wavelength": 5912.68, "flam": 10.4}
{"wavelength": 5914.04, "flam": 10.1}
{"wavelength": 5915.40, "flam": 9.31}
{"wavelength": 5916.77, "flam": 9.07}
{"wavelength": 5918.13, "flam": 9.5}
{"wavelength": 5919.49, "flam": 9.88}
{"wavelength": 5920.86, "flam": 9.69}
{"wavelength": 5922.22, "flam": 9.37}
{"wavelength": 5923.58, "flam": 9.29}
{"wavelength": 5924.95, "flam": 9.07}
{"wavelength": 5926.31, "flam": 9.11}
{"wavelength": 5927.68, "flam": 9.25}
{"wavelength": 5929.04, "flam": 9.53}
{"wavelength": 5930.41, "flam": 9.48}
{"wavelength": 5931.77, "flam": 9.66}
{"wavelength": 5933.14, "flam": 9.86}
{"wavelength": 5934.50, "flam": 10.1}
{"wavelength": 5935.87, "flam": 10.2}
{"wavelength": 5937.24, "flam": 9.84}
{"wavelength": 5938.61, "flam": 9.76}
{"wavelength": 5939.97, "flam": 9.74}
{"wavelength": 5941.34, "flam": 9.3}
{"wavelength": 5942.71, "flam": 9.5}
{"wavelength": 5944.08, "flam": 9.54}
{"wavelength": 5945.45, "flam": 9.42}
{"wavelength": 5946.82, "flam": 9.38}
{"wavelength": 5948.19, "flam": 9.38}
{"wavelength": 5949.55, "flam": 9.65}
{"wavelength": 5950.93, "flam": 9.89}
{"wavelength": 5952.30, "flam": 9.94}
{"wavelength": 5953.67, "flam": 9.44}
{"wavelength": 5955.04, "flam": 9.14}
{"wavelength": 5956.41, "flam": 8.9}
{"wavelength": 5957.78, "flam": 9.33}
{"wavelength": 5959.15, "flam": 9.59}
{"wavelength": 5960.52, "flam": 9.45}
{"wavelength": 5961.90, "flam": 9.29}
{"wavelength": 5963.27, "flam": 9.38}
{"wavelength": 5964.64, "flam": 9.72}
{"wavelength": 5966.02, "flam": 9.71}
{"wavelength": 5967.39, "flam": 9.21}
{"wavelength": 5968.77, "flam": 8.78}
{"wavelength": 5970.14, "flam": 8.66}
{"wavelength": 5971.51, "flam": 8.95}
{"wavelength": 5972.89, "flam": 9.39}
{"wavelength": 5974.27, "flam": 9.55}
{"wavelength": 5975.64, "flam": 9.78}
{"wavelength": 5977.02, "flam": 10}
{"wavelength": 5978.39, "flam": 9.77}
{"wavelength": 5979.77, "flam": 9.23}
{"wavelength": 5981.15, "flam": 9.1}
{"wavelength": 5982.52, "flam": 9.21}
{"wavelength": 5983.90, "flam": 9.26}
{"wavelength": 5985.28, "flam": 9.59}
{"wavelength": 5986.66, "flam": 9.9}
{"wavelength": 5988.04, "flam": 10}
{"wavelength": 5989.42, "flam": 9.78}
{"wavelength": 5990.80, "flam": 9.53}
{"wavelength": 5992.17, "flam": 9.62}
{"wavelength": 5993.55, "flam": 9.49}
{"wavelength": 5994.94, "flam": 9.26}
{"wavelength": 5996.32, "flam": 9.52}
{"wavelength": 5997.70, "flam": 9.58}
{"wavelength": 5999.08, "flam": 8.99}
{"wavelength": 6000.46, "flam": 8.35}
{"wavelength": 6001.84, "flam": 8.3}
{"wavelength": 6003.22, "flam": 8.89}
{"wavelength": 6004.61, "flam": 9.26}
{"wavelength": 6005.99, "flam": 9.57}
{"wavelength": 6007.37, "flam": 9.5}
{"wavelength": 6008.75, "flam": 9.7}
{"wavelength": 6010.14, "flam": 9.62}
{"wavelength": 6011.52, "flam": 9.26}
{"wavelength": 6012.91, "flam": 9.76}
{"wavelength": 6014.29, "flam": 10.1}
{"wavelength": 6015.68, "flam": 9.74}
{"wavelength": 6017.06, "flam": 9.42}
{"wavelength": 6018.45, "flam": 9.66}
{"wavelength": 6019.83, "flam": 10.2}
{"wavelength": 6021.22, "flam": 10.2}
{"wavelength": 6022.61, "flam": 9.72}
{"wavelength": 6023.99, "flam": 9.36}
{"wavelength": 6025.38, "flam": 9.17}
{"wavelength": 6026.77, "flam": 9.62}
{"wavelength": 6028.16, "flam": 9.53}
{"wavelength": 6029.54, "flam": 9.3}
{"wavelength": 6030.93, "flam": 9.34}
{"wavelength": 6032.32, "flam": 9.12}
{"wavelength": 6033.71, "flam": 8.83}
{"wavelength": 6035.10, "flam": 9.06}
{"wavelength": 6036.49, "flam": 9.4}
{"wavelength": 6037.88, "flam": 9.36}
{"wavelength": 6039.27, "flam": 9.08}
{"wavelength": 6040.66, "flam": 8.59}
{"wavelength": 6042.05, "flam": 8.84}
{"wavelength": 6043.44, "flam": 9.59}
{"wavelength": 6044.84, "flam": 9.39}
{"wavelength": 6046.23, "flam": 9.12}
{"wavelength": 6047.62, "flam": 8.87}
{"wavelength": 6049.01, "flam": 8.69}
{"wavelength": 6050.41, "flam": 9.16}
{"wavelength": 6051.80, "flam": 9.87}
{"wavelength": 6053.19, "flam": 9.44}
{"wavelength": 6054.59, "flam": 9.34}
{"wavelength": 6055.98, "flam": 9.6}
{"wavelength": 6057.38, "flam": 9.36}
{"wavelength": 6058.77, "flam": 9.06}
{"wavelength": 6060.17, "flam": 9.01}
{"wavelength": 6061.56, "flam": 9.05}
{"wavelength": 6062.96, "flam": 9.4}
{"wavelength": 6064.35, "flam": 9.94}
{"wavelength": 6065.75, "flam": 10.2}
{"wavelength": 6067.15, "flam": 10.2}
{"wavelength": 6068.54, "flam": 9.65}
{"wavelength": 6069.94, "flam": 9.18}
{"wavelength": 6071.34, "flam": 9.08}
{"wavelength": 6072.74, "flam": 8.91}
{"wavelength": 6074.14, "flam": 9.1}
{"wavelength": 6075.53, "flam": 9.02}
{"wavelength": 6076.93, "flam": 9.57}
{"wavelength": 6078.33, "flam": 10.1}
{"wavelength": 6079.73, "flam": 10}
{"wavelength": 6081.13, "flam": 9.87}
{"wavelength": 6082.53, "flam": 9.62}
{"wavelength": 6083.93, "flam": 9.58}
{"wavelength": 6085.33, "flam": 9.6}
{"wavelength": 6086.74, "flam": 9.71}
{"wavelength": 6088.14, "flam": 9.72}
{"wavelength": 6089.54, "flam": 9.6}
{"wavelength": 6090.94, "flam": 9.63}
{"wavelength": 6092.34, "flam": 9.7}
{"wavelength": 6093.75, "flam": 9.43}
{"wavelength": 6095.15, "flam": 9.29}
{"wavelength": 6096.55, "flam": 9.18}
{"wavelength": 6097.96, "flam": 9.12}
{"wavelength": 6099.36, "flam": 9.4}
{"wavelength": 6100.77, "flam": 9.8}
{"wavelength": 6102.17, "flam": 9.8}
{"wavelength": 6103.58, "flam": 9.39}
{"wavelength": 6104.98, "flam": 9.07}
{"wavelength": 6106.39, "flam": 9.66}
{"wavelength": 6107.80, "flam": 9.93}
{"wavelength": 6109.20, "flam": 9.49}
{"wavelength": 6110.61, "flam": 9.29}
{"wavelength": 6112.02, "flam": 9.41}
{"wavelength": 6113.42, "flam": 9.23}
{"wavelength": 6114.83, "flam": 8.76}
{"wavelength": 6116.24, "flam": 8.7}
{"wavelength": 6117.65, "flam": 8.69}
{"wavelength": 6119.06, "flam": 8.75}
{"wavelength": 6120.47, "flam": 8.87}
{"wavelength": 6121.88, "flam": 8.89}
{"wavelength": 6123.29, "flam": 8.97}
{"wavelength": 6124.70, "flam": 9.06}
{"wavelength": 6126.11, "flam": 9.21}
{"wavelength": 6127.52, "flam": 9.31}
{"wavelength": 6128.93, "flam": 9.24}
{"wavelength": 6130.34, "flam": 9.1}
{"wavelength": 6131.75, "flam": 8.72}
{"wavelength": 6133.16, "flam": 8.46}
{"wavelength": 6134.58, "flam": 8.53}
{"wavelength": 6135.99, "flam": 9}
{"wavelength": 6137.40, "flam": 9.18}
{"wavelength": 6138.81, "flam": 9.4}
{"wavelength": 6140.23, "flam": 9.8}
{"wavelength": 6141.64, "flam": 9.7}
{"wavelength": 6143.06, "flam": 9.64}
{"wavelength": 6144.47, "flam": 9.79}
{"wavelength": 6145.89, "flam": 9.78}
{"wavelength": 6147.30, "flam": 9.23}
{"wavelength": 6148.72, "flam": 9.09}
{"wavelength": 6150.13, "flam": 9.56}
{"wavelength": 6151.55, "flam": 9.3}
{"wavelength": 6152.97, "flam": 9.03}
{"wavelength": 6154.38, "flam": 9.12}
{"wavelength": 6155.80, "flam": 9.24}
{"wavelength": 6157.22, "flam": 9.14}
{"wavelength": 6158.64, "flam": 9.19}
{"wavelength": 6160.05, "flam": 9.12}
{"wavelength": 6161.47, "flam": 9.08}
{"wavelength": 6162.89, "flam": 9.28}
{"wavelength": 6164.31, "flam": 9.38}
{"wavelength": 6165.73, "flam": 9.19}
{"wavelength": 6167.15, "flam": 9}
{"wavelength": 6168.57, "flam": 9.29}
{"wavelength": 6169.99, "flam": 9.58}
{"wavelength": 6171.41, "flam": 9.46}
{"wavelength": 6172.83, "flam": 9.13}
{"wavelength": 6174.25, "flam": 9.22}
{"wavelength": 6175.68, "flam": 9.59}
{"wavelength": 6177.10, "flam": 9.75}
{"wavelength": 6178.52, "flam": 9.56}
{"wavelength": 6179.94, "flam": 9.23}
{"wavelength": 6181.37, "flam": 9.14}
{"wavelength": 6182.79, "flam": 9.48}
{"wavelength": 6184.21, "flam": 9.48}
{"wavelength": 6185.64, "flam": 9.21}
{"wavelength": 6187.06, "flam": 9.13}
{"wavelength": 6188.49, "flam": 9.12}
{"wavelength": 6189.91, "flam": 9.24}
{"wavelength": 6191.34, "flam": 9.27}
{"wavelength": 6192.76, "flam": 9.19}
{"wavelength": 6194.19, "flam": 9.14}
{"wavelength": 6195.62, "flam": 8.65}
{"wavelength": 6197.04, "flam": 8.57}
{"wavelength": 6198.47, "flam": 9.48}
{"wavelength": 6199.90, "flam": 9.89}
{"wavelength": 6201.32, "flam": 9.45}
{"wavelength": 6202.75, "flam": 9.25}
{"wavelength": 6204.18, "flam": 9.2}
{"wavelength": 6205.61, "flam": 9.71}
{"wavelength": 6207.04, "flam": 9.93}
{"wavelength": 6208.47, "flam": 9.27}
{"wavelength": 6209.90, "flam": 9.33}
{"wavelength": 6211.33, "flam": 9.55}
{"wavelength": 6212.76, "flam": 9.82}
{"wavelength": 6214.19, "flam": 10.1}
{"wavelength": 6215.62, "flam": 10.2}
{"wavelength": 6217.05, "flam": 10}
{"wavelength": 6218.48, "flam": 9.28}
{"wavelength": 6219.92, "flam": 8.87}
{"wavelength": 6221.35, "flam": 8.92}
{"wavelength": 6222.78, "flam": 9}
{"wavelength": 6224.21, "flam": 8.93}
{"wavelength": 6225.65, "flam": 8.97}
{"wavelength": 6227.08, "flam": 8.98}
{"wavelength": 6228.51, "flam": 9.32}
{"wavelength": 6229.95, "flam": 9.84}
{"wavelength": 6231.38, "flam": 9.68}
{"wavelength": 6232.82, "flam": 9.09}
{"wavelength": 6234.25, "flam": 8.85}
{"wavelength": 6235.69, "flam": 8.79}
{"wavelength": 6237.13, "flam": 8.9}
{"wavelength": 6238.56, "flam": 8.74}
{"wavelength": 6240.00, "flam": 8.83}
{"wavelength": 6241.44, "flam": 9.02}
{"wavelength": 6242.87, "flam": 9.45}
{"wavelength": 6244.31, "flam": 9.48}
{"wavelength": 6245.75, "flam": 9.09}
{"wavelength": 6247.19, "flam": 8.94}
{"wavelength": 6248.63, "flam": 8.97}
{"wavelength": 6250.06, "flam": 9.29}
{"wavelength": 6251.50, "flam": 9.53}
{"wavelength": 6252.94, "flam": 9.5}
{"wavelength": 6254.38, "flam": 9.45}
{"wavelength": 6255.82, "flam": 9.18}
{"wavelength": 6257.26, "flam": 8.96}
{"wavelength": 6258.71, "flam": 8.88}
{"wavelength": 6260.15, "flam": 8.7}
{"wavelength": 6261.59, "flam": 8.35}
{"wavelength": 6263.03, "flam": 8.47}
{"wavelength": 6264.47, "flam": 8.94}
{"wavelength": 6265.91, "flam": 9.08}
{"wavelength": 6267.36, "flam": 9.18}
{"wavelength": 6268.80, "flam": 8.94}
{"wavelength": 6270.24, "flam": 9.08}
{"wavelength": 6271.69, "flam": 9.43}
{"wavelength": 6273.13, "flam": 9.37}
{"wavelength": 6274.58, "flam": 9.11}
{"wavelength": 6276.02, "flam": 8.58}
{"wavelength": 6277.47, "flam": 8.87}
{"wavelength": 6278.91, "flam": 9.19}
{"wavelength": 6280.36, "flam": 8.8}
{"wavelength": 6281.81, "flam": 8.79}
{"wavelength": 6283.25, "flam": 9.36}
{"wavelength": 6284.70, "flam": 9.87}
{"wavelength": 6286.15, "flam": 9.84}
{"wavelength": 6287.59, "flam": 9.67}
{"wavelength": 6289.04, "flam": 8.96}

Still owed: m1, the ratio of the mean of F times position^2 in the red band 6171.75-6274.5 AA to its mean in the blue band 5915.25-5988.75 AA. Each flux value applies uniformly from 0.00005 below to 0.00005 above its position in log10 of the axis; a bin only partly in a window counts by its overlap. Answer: 1.06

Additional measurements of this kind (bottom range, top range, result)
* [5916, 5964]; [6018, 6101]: 1.03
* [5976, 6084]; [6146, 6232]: 1.04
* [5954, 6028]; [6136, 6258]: 1.05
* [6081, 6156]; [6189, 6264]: 1.03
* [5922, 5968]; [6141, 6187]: 1.06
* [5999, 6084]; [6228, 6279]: 1.04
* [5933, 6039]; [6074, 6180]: 1.03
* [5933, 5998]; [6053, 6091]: 1.04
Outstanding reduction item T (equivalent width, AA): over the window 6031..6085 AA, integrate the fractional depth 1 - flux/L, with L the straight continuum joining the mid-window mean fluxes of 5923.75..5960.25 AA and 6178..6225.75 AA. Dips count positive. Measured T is 0.6 AA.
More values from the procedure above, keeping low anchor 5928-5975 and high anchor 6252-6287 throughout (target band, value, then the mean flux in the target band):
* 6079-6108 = -0.8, 9.57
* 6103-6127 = 0.4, 9.14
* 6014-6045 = -0.1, 9.41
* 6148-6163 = 0.1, 9.19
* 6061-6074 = -0.2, 9.5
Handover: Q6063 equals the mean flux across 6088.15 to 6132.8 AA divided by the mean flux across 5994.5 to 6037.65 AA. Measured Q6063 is 0.98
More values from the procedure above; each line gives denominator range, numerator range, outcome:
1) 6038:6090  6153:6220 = 0.99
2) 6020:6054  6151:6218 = 1.01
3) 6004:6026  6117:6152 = 0.95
